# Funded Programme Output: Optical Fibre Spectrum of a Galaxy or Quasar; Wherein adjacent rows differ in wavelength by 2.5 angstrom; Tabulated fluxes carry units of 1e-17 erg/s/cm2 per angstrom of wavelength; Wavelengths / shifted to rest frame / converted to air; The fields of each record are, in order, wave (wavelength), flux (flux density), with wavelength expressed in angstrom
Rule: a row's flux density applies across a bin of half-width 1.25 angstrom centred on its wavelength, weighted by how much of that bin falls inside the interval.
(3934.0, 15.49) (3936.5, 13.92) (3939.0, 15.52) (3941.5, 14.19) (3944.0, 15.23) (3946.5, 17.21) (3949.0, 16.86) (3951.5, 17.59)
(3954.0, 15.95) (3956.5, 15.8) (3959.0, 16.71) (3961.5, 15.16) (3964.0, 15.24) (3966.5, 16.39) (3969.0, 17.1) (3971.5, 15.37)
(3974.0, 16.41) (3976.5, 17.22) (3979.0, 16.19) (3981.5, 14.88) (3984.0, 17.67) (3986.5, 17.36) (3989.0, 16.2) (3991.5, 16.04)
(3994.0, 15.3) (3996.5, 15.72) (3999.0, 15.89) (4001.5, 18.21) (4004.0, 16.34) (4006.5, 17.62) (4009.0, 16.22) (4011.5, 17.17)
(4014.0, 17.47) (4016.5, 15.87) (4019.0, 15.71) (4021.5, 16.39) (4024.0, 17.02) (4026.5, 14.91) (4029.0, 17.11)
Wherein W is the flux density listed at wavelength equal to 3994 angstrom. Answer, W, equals 15.3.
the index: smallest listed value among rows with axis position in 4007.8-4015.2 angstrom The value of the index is 16.22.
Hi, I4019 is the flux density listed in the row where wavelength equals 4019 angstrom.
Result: 15.71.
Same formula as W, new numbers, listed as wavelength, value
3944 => 15.23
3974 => 16.41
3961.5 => 15.16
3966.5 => 16.39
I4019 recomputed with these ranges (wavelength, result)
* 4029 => 17.11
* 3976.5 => 17.22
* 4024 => 17.02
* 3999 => 15.89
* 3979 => 16.19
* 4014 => 17.47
